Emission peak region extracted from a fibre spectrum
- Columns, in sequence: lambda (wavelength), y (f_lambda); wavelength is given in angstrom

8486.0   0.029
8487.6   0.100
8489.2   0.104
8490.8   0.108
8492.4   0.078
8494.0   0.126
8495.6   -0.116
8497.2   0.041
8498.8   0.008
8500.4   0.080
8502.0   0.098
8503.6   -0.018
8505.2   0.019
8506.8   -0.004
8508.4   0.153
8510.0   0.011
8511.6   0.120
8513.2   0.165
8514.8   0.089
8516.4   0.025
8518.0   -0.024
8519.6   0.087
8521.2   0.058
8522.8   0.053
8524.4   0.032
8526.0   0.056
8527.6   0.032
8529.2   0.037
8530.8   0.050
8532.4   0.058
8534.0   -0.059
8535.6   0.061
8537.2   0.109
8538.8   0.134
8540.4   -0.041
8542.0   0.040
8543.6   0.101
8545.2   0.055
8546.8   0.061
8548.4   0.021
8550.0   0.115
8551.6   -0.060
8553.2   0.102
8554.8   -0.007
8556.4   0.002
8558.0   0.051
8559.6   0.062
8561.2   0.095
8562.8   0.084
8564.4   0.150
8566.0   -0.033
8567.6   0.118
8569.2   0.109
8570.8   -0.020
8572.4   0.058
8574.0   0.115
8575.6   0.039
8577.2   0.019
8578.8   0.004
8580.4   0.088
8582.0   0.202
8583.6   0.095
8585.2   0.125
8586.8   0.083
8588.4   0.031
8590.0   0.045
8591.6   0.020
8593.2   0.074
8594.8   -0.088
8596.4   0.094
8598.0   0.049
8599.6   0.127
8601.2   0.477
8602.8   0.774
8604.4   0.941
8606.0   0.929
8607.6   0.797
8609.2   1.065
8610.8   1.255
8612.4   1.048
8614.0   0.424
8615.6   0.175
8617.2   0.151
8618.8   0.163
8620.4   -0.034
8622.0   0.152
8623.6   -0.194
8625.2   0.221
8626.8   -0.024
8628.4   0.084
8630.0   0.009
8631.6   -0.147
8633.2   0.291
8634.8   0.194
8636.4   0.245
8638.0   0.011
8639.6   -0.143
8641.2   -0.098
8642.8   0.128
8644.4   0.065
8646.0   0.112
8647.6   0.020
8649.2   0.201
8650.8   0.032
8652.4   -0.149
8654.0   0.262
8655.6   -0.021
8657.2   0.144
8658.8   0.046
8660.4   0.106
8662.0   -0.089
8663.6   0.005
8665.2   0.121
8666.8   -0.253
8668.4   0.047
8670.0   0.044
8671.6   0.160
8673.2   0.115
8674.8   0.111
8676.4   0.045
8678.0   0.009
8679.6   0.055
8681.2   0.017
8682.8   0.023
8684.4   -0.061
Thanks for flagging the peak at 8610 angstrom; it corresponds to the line [O II]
